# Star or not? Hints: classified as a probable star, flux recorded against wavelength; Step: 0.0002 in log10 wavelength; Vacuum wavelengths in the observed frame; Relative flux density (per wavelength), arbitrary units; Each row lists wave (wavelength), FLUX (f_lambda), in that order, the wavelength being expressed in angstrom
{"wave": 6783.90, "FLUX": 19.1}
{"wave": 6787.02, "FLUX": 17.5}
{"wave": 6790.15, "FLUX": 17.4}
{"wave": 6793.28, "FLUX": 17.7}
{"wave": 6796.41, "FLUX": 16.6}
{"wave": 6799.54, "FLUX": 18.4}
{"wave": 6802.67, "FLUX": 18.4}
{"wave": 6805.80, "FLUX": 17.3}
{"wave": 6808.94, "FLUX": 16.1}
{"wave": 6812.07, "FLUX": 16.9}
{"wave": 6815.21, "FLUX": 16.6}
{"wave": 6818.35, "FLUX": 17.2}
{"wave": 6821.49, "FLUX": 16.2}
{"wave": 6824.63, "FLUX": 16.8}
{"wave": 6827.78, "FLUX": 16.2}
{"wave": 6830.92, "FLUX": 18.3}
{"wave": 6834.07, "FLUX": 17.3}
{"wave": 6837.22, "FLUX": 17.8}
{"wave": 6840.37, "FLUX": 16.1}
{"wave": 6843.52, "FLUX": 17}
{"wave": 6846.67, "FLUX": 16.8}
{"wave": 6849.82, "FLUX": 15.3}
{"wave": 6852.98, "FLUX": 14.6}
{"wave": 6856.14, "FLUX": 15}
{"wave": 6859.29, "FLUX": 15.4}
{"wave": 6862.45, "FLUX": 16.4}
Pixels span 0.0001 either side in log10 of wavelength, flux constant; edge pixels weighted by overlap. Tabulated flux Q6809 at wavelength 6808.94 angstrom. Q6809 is 16.1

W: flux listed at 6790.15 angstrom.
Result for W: 17.4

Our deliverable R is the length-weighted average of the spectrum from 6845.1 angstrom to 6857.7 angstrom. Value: 15.4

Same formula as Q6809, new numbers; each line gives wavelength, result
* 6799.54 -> 18.4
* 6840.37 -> 16.1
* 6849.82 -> 15.3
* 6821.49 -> 16.2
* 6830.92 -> 18.3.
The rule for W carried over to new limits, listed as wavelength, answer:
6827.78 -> 16.2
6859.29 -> 15.4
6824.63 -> 16.8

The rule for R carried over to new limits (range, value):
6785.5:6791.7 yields 17.4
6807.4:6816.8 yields 16.5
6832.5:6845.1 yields 17.1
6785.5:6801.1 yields 17.5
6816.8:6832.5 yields 16.9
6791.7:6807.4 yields 17.7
